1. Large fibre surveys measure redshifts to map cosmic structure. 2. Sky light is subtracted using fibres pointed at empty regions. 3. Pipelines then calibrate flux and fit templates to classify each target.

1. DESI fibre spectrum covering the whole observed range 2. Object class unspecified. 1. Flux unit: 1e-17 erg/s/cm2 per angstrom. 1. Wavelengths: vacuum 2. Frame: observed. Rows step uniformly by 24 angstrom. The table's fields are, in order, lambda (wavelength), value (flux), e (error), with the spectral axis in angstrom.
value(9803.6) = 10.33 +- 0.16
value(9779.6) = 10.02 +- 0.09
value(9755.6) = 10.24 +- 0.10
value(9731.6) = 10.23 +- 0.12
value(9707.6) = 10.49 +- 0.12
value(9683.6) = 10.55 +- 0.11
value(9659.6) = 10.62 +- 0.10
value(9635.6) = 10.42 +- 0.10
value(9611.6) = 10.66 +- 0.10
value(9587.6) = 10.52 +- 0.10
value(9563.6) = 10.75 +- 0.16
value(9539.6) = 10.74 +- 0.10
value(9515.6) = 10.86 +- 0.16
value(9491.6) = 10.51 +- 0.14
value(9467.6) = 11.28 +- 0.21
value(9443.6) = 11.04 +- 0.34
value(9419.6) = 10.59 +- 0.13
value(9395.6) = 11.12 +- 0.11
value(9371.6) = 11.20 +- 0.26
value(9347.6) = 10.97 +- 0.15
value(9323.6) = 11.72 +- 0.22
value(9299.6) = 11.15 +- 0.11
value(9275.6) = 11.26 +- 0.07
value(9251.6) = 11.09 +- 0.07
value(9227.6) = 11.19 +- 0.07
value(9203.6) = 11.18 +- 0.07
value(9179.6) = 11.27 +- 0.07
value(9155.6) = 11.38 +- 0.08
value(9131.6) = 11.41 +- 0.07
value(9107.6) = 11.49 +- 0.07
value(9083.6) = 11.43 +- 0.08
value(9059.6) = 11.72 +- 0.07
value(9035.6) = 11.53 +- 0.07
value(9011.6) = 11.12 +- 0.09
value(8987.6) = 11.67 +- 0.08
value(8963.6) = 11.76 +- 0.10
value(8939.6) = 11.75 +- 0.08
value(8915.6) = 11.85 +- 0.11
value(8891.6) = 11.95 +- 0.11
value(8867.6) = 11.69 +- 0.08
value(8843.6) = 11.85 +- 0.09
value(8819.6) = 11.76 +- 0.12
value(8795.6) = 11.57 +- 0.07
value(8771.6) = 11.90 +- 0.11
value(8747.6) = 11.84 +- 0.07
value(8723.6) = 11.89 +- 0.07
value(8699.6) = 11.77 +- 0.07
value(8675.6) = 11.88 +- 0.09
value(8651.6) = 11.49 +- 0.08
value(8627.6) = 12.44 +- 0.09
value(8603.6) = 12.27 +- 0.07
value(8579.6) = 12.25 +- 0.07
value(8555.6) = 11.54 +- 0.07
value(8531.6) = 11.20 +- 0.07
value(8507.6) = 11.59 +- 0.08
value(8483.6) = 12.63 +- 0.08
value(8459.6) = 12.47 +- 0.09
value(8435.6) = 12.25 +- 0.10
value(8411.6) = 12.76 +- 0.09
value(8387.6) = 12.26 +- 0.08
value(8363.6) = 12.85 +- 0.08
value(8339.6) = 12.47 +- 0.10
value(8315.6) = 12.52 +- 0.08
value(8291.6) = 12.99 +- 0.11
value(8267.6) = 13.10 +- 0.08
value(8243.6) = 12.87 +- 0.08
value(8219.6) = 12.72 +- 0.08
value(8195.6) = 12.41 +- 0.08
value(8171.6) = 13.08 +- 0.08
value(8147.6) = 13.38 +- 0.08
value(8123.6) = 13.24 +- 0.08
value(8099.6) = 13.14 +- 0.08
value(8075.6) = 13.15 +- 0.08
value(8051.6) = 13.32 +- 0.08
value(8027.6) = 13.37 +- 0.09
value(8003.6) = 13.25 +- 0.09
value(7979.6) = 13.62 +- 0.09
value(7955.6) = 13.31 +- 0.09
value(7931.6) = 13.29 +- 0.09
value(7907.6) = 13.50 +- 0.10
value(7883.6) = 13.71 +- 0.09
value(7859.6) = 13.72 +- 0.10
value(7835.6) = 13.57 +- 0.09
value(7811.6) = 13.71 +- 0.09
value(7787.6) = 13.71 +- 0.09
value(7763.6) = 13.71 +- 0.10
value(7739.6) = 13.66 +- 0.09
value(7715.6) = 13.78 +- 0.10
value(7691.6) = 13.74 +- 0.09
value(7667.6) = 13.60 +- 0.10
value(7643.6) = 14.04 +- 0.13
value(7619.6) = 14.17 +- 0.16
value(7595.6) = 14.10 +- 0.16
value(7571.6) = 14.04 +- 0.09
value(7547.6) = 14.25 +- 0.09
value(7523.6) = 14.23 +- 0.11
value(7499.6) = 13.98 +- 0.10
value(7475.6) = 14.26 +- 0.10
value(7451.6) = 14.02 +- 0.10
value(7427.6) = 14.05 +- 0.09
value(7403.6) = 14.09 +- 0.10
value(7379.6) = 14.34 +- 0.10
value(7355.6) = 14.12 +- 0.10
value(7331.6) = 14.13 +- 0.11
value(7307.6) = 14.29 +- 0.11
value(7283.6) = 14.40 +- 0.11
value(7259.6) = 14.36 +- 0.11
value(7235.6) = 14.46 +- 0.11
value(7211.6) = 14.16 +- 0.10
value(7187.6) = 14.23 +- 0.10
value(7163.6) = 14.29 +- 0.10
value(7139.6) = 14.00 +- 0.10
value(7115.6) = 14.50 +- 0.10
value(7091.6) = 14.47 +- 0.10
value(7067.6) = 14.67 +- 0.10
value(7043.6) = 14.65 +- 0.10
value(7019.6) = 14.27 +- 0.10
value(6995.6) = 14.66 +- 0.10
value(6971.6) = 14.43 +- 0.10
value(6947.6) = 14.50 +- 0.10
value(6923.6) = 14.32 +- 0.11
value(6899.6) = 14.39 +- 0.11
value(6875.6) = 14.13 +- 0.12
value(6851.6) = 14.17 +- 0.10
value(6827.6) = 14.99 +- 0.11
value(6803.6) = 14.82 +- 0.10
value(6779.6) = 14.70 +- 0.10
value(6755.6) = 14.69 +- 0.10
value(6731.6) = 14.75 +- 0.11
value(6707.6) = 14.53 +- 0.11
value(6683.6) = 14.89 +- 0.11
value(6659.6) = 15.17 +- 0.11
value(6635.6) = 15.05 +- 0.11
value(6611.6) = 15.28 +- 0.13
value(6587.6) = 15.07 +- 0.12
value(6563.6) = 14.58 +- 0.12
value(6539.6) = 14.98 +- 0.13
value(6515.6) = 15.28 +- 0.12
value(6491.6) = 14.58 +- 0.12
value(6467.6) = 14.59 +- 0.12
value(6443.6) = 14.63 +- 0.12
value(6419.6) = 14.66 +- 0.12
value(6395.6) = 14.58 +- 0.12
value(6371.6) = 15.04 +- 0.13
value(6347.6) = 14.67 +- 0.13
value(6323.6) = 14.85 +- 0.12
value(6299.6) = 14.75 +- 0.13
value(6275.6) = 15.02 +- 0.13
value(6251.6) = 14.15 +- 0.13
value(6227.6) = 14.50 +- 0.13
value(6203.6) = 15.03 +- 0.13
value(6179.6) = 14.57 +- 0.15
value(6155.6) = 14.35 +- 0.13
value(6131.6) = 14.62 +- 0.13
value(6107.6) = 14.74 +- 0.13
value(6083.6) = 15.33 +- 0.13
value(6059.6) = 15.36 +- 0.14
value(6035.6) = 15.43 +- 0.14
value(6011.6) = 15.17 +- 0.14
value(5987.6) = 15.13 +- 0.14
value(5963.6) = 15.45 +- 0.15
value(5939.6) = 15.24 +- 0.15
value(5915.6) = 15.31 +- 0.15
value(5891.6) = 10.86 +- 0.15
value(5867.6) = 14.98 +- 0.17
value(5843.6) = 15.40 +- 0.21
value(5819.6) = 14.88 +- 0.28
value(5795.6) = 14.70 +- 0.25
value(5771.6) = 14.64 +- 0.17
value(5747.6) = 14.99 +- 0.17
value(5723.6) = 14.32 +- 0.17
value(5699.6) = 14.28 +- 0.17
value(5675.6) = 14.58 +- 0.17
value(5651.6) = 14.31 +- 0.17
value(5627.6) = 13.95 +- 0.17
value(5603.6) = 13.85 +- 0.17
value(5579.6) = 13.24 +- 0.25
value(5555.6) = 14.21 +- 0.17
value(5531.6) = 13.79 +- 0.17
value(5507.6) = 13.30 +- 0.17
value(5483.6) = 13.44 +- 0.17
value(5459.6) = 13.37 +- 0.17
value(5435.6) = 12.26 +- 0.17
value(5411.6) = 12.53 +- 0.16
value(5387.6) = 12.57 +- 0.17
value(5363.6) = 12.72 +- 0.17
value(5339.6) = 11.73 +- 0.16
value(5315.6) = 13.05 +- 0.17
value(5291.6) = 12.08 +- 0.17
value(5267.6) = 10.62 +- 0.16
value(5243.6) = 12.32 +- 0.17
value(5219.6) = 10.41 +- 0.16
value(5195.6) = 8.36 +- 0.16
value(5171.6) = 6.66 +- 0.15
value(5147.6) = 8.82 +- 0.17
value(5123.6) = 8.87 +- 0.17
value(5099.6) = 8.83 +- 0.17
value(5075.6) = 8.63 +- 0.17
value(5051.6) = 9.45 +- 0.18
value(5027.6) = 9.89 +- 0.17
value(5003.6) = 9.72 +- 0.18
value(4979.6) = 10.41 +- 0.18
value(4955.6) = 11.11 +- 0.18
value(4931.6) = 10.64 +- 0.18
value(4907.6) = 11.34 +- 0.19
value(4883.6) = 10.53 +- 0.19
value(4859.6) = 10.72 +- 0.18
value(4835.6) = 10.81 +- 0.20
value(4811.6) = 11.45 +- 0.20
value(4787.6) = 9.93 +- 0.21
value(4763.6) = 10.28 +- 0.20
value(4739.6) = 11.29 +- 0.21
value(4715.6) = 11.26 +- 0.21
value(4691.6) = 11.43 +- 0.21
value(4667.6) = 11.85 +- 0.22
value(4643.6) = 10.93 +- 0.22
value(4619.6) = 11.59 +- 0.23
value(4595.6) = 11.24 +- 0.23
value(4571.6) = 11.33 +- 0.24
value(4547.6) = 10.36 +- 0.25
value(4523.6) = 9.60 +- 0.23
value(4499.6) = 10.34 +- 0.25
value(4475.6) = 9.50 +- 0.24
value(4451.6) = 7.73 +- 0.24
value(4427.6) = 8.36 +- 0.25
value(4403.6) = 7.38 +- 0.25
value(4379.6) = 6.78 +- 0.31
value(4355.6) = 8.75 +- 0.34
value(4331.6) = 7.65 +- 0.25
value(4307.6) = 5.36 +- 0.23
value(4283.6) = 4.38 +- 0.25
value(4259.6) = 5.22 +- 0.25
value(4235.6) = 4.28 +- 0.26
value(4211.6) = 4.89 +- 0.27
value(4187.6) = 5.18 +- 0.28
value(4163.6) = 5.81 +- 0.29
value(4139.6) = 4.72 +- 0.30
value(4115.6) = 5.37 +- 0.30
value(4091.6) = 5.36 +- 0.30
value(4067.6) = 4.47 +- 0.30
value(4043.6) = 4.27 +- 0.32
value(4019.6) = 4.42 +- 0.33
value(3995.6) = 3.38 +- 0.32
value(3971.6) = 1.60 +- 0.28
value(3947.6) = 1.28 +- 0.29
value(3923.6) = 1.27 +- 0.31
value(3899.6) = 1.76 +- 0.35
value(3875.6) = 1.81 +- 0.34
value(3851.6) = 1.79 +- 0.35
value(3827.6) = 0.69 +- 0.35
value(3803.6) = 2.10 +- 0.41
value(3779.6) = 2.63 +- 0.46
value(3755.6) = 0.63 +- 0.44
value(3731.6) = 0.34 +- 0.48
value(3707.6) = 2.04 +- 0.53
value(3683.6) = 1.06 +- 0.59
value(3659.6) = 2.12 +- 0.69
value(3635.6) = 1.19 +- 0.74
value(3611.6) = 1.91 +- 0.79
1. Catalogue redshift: 0.00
